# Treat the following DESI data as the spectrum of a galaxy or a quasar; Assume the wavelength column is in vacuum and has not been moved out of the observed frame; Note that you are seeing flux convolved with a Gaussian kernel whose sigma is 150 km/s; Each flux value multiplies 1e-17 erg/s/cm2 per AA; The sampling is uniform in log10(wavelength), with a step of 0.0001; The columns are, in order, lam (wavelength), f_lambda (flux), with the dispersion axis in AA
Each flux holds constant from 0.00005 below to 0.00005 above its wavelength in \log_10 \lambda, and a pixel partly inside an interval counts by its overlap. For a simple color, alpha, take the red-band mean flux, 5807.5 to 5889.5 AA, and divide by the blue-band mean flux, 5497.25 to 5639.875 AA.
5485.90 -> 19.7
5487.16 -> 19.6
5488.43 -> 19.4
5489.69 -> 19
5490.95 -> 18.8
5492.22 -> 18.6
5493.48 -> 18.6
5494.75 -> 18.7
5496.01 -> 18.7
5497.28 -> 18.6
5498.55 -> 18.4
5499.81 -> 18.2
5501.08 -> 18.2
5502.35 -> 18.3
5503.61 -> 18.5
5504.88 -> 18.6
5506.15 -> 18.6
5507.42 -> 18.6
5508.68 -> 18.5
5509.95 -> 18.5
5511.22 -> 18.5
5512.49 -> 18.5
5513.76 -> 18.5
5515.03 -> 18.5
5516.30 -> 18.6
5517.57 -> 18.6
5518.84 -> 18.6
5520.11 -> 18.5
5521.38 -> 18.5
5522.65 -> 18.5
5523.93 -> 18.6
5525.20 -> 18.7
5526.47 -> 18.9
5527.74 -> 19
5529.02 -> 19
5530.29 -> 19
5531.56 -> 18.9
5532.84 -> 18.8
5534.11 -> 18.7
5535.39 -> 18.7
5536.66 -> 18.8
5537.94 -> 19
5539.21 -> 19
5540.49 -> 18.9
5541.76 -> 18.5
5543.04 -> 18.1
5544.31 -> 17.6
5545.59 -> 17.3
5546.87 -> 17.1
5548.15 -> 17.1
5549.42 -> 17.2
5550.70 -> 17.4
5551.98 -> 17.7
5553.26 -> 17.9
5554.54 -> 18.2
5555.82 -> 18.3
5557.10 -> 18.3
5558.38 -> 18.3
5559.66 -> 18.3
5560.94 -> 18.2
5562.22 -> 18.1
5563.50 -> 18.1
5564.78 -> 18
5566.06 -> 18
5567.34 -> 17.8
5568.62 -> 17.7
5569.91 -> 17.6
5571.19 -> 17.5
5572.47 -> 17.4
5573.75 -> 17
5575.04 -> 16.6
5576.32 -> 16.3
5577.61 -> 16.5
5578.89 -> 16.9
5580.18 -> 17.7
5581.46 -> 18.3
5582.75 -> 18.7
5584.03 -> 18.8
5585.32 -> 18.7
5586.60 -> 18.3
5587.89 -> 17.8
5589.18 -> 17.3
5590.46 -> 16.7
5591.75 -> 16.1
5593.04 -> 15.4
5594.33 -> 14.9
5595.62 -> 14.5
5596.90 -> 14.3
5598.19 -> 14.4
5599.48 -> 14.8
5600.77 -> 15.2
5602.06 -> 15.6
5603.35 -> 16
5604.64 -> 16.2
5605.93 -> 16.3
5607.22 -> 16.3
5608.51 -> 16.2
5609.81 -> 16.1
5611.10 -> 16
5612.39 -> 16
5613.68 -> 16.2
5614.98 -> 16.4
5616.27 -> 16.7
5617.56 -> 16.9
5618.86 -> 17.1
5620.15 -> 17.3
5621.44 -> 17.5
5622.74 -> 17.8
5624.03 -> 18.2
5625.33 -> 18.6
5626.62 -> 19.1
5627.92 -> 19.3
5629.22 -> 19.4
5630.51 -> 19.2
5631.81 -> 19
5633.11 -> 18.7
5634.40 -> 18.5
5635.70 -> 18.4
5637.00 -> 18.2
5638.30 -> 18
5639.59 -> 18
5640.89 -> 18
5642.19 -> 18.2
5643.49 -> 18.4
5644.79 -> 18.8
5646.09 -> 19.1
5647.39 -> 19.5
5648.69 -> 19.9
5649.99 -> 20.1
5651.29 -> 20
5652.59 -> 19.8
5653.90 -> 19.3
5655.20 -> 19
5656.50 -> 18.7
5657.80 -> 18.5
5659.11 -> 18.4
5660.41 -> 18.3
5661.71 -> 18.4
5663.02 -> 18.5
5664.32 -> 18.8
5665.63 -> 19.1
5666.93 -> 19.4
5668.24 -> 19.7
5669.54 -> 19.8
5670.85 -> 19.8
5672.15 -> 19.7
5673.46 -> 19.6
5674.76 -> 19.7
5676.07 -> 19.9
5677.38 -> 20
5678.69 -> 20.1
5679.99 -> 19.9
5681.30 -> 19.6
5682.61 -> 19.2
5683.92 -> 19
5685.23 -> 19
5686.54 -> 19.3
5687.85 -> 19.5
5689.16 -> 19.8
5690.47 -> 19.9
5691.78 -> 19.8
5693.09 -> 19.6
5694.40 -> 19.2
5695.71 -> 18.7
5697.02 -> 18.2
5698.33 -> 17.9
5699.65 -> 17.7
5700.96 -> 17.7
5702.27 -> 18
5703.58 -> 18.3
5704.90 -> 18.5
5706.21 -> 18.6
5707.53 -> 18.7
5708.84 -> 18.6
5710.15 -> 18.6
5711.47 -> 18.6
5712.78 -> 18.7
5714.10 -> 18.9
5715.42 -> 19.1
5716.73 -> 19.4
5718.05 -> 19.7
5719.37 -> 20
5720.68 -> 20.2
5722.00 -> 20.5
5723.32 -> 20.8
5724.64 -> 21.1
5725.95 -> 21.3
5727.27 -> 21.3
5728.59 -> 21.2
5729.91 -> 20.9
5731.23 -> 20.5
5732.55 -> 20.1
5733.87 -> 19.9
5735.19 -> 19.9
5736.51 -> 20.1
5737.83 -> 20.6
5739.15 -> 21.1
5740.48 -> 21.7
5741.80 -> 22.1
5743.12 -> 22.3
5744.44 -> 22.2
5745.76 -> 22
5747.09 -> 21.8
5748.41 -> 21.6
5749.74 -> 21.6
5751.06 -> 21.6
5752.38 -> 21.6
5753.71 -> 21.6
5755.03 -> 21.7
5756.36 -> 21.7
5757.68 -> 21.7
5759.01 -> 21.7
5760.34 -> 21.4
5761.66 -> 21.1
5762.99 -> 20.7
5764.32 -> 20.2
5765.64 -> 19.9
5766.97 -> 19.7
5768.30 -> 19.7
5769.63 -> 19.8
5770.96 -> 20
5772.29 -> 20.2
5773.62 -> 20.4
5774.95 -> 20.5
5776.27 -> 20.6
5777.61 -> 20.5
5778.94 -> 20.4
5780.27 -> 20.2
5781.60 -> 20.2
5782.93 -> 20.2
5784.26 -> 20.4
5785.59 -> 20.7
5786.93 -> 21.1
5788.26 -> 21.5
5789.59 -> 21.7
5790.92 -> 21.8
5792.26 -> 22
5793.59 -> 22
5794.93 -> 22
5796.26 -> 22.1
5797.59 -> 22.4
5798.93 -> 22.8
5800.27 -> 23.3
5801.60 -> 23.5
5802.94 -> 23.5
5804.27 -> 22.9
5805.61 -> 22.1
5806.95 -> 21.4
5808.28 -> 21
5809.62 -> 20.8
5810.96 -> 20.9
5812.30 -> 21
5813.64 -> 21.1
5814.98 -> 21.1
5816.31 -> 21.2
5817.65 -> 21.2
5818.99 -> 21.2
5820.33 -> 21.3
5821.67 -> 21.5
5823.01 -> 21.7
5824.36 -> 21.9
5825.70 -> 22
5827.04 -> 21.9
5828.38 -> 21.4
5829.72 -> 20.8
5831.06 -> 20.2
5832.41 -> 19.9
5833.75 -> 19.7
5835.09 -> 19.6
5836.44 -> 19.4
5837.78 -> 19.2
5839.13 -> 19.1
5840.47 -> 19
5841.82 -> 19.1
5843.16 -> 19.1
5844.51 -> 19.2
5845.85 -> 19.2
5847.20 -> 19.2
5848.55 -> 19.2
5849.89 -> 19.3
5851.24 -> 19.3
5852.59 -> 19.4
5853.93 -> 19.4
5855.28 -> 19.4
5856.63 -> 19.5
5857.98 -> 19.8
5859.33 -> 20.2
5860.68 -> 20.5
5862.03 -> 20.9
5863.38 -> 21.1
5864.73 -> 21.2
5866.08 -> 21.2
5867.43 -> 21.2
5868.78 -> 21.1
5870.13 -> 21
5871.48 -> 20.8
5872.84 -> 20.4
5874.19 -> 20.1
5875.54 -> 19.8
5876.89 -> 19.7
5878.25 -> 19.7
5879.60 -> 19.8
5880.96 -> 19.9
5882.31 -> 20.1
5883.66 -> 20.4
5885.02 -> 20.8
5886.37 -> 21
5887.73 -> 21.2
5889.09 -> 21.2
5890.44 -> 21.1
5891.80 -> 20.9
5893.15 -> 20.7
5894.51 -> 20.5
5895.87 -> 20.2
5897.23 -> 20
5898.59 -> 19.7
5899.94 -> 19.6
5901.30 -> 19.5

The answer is 1.1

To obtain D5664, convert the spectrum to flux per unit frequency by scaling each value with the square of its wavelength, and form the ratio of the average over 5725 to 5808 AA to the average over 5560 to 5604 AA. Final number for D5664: 1.34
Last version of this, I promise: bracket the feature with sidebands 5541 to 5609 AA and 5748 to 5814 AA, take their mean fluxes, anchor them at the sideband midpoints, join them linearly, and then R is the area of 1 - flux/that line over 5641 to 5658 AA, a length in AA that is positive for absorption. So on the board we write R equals -0.5 AA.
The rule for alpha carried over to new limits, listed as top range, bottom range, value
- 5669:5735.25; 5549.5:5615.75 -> 1.15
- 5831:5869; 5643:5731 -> 1.02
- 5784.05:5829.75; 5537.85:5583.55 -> 1.22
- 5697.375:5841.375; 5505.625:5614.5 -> 1.18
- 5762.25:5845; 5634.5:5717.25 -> 1.10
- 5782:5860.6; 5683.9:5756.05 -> 1.04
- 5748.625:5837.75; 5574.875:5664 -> 1.20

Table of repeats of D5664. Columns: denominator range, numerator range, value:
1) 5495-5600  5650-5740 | 1.15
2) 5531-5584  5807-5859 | 1.24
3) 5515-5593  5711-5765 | 1.23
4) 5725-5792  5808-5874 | 1.00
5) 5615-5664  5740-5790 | 1.18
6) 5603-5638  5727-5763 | 1.27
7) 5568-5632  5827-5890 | 1.30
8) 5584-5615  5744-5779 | 1.38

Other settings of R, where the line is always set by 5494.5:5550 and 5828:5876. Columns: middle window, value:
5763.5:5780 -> -0.5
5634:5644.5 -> 0.4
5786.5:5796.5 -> -1.1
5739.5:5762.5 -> -2.6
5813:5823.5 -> -0.8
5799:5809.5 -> -1.4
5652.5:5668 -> 0.2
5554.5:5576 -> 1.0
